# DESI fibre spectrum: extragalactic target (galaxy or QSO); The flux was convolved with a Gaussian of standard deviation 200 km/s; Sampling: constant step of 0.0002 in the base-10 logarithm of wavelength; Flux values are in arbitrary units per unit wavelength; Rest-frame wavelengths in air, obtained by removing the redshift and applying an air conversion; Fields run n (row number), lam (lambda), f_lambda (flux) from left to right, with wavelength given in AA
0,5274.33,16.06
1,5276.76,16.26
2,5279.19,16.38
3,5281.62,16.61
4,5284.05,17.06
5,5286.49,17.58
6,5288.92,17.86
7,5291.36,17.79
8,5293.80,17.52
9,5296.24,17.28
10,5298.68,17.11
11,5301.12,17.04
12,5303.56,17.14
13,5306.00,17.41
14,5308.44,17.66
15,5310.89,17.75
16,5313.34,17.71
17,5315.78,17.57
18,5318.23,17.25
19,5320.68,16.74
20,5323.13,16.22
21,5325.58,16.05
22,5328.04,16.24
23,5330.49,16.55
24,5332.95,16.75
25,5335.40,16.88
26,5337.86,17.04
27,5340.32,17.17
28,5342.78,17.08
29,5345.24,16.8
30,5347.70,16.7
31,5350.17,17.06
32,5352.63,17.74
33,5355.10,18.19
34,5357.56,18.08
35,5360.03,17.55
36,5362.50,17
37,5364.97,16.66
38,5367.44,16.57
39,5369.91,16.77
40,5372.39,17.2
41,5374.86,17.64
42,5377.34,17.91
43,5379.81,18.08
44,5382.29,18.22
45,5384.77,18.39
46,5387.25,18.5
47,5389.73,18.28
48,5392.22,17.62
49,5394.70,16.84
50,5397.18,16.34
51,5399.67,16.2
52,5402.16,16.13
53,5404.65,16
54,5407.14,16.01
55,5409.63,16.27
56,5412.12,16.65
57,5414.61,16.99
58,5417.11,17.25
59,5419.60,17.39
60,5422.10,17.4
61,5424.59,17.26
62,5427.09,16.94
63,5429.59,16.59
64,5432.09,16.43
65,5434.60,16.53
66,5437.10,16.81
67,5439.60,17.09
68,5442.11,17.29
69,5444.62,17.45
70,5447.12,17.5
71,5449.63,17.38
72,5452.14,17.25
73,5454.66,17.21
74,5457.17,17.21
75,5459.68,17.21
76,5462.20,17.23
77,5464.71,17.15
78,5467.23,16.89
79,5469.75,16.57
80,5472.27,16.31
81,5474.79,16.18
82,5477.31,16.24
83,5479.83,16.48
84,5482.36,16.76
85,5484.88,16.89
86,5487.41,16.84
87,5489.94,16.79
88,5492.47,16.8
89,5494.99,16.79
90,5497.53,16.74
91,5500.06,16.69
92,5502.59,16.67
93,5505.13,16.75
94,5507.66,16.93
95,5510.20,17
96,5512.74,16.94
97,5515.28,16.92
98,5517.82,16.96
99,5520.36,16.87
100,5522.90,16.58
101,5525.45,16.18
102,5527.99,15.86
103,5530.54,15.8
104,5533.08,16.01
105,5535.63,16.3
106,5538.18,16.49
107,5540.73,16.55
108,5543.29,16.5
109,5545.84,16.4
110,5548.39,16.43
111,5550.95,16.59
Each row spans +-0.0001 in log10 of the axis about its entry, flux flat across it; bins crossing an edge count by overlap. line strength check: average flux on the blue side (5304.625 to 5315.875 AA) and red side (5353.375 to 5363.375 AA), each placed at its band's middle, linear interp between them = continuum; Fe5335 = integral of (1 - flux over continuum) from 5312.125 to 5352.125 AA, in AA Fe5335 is 1.8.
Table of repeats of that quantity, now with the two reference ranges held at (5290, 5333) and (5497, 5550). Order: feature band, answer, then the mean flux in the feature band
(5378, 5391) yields -1.05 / 18.3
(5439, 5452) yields -0.46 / 17.3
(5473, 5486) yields 0.13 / 16.5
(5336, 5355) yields -0.14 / 17.1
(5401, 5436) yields 0.25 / 16.7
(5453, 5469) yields -0.40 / 17.1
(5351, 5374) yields -0.45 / 17.3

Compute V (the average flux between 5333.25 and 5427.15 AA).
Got 17.2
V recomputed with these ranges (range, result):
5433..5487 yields 16.9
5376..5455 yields 17.1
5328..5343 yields 16.8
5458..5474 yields 16.9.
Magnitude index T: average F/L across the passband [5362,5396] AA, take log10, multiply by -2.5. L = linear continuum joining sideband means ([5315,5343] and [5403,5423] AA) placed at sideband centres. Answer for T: -0.05 mag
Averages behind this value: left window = 16.8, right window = 16.7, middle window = 17.6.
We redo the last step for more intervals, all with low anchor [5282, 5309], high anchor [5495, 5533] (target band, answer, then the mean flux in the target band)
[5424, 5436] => 0.01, 16.7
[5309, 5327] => 0.02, 17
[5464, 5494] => 0.01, 16.7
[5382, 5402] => -0.02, 17.4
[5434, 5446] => -0.01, 17.1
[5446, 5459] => -0.03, 17.3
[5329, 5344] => 0.02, 16.9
